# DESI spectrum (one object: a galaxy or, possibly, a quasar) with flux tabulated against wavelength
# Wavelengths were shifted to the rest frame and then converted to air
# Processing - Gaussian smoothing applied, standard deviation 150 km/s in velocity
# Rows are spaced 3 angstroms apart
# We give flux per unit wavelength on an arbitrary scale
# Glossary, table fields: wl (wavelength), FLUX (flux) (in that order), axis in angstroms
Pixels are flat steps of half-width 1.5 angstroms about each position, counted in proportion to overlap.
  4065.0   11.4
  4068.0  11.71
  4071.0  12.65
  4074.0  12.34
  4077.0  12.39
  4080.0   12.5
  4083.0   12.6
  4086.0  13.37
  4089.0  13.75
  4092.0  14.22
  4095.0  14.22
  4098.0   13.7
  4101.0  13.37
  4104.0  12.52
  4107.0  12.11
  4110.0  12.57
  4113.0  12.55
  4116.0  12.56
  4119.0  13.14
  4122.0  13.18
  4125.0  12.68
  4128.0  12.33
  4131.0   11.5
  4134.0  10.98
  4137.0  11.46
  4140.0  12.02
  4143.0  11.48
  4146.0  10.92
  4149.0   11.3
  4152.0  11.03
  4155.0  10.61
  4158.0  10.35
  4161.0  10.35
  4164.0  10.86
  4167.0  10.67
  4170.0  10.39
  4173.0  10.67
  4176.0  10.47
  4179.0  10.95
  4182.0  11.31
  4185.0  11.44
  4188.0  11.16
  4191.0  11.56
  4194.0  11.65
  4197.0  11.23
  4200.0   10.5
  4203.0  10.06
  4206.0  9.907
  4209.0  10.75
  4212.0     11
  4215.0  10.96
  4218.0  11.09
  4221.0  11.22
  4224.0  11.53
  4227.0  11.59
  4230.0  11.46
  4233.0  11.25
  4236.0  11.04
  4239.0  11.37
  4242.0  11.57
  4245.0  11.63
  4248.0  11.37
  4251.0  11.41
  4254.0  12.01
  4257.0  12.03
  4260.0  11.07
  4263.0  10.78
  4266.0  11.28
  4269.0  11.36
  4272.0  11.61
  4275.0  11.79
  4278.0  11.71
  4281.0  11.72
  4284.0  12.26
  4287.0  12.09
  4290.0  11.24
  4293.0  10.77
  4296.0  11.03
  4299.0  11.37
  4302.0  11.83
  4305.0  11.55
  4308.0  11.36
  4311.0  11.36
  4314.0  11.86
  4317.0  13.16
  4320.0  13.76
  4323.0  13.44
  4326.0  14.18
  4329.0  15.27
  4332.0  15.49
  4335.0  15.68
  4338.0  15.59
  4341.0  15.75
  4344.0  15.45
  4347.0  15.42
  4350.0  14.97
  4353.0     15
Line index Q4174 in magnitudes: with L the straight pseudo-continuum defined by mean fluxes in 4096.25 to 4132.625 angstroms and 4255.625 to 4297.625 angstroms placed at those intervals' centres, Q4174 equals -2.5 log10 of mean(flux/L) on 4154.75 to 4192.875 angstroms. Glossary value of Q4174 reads 0.13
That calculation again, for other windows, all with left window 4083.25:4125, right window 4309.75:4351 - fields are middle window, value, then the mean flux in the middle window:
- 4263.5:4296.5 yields 0.22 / 11.5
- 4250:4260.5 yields 0.19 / 11.7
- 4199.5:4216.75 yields 0.29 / 10.5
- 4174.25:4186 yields 0.23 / 11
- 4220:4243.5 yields 0.21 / 11.4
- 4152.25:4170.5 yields 0.26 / 10.6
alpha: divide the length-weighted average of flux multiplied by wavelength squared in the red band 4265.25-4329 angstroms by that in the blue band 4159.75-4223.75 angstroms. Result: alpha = 1.2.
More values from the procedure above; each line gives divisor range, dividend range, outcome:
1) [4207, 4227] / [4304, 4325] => 1.17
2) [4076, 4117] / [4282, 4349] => 1.12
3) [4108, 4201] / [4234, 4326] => 1.09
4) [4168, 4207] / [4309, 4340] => 1.37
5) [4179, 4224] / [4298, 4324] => 1.17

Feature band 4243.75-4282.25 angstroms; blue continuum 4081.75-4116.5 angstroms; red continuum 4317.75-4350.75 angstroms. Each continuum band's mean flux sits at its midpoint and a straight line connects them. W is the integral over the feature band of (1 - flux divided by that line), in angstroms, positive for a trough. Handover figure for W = 7.7 angstroms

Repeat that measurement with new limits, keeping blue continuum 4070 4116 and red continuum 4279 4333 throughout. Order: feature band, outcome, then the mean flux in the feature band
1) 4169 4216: 6.76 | 10.9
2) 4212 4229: 1.85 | 11.3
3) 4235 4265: 2.67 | 11.4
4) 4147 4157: 1.46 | 10.9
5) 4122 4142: 1.48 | 11.9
